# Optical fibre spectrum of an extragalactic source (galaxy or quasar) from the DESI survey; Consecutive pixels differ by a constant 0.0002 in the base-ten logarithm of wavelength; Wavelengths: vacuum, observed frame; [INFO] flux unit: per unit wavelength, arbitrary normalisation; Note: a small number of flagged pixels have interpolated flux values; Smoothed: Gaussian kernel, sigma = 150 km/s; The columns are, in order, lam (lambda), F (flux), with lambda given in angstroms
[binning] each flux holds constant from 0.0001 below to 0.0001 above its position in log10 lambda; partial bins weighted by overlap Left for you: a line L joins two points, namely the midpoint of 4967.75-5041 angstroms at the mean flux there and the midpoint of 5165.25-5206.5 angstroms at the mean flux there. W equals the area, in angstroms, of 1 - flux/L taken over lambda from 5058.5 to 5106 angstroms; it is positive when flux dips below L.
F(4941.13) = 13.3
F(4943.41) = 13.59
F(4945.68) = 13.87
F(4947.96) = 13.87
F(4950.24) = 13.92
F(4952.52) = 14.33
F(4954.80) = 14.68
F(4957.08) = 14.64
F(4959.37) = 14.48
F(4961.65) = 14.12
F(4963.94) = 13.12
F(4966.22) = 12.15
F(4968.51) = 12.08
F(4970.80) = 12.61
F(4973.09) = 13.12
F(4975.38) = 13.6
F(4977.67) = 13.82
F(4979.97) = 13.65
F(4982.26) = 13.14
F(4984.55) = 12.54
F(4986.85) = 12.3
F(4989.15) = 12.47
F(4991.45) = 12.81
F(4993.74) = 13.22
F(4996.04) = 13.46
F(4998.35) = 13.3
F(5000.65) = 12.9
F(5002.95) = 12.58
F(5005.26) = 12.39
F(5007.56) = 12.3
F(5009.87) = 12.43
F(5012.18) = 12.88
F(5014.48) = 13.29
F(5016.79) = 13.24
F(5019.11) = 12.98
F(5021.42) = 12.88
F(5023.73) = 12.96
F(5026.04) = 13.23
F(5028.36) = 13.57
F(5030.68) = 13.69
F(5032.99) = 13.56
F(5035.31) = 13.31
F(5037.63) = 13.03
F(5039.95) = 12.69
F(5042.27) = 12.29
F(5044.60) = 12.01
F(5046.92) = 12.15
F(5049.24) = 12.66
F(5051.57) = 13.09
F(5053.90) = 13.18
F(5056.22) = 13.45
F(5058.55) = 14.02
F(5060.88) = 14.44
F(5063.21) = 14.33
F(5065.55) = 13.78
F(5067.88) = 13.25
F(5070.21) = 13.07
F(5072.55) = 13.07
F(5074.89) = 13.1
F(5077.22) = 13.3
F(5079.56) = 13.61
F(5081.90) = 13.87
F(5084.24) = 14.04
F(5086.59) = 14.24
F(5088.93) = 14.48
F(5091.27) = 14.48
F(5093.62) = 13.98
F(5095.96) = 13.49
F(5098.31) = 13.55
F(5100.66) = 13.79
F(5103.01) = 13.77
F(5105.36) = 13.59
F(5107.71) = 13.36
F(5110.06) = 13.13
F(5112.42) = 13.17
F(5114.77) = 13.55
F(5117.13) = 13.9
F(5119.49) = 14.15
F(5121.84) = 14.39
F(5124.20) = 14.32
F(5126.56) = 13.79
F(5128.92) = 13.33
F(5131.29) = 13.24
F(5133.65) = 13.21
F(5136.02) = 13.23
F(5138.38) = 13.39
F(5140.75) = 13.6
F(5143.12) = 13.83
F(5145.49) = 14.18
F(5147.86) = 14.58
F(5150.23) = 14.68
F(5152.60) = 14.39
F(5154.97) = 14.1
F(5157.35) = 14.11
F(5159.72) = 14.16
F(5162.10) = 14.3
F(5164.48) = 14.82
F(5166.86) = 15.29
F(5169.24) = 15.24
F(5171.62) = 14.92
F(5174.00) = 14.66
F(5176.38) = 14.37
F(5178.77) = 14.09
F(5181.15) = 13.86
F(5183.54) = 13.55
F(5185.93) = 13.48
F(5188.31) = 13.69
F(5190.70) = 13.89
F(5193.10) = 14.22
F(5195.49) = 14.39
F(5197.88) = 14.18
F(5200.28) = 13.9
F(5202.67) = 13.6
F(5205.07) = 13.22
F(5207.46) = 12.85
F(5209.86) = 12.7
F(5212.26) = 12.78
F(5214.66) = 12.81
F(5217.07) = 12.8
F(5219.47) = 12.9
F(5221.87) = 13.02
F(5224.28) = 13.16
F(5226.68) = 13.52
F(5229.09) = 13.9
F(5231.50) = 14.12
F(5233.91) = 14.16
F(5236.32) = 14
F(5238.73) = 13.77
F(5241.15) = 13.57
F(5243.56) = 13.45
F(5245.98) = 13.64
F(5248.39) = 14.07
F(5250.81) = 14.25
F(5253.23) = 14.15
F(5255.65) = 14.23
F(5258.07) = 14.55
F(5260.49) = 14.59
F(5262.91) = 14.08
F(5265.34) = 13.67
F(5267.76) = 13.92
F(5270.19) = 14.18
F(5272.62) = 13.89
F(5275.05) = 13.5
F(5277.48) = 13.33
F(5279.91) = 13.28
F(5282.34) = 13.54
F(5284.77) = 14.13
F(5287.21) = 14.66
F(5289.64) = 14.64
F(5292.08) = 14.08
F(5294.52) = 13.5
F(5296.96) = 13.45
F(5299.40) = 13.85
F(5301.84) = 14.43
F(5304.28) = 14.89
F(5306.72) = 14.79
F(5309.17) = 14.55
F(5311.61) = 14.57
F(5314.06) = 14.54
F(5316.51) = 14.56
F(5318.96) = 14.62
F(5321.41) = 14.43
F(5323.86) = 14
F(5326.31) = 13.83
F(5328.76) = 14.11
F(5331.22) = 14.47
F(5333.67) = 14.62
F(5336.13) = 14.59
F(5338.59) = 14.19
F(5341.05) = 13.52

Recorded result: -1.0 angstroms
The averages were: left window 13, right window 14.2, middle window 13.8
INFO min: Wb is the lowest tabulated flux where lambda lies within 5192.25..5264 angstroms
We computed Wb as 12.7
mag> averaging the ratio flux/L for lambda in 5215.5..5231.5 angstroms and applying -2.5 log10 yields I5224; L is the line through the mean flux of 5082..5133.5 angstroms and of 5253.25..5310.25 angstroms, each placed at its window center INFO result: 0.056 mag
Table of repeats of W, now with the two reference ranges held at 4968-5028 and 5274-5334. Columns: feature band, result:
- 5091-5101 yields -0.4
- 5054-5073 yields -0.7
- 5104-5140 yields -0.4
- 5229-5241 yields -0.1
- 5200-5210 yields 0.4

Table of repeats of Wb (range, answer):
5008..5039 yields 12.43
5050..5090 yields 13.07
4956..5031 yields 12.08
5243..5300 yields 13.28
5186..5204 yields 13.6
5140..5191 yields 13.48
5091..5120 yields 13.13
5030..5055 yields 12.01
